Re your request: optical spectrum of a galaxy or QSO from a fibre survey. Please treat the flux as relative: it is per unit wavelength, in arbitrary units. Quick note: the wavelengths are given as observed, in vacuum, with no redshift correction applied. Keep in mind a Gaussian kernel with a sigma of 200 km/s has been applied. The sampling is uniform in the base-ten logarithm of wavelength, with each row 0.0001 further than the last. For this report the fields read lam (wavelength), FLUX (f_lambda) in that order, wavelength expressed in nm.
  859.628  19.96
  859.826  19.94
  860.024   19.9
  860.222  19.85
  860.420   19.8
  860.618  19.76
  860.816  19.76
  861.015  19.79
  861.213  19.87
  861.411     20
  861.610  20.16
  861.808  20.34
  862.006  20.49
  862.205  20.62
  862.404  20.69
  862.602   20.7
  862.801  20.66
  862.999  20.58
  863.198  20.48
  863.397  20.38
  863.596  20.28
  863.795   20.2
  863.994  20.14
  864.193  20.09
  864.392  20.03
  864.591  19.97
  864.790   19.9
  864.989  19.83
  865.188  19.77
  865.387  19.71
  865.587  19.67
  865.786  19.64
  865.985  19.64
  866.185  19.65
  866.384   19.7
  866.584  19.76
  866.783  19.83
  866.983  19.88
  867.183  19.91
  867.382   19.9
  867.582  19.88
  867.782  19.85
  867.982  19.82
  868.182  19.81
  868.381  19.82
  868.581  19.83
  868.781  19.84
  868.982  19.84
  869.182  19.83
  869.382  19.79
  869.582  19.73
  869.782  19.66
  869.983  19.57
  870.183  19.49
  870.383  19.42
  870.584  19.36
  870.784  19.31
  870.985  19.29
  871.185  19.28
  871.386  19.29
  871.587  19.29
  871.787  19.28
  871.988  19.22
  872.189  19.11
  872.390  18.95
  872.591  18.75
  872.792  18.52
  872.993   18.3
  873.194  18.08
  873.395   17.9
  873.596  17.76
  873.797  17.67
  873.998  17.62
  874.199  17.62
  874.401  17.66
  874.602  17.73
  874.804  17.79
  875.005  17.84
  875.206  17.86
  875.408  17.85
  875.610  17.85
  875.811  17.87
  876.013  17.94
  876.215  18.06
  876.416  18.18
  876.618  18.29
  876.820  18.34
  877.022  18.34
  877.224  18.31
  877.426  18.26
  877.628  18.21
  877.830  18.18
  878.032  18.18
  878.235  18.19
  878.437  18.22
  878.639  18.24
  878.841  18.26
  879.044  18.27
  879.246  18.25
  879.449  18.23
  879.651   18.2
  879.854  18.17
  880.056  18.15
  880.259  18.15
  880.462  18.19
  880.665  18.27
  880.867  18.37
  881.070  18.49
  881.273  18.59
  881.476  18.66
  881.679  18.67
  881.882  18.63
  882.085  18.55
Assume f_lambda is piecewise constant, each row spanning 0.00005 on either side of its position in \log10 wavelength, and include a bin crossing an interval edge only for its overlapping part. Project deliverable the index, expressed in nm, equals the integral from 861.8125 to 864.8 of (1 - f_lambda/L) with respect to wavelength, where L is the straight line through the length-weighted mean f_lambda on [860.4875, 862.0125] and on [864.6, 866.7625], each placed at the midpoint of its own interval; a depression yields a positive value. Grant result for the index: -0.072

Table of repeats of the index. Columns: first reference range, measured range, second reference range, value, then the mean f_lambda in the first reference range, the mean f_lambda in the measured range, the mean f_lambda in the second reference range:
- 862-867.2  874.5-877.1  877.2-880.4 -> 0.086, 20.1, 18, 18.2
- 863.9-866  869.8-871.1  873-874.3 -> -0.059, 19.9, 19.4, 17.8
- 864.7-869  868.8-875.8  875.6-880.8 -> 0.114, 19.8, 18.7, 18.2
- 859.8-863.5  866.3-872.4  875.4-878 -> -0.146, 20.2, 19.6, 18.1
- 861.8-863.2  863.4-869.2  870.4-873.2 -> 0.025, 20.6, 19.9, 19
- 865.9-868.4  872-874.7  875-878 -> 0.075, 19.8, 18.2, 18.1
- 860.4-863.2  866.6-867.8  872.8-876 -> -0.040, 20.3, 19.9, 17.9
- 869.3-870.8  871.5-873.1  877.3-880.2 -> 0.024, 19.6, 18.9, 18.2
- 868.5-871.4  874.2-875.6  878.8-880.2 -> 0.080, 19.6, 17.8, 18.2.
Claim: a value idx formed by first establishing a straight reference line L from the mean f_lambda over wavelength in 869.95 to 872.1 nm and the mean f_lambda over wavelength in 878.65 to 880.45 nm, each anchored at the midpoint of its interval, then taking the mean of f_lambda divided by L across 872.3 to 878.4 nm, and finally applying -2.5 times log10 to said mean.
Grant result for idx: 0.04 mag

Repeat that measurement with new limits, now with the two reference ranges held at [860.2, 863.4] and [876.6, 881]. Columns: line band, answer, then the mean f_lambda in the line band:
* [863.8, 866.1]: 0.000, 19.9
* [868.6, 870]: -0.022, 19.8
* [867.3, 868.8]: -0.019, 19.8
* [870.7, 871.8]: -0.009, 19.3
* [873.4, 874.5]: 0.067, 17.7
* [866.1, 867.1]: -0.005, 19.8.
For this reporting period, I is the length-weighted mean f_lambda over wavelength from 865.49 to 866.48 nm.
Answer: 19.7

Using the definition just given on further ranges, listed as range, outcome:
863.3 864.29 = 20.2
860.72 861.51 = 19.9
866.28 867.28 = 19.8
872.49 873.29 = 18.4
